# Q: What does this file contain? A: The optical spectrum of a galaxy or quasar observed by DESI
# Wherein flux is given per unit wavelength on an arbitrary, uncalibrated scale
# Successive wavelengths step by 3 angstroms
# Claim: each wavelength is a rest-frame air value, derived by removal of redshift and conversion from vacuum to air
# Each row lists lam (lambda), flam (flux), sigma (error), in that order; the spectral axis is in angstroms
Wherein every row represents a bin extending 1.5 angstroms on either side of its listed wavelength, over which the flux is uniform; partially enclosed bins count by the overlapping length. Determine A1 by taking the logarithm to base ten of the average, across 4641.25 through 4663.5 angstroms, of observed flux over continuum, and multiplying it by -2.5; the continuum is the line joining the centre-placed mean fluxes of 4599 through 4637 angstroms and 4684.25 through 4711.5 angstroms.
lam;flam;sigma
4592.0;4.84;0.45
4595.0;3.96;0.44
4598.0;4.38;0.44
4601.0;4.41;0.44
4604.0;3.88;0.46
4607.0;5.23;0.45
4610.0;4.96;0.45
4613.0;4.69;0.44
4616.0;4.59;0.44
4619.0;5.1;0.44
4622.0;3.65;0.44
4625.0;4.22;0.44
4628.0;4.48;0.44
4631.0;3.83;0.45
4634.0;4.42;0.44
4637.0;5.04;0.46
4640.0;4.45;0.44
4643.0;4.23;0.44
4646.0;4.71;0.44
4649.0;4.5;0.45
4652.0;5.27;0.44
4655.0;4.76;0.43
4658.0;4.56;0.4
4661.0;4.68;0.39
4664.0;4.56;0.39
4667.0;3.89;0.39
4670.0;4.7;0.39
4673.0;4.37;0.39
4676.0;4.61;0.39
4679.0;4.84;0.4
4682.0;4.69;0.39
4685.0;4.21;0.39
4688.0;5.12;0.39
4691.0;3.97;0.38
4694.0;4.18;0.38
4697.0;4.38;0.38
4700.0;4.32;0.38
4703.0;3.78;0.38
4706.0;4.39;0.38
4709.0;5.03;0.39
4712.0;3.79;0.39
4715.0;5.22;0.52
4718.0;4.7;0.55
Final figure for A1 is -0.06 mag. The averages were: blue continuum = 4.48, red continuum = 4.36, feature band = 4.67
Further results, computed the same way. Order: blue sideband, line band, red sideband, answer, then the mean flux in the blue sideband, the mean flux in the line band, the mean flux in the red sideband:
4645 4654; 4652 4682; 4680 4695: 0.01 mag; 4.83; 4.59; 4.46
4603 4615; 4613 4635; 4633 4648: 0.07 mag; 4.72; 4.35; 4.57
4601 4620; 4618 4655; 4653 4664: 0.05 mag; 4.71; 4.49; 4.68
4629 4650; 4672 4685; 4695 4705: -0.08 mag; 4.45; 4.59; 4.17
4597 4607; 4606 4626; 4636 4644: -0.05 mag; 4.37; 4.63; 4.57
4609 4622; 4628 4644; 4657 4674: 0.05 mag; 4.69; 4.41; 4.46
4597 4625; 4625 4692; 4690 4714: -0.04 mag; 4.53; 4.54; 4.26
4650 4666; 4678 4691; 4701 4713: -0.03 mag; 4.73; 4.62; 4.27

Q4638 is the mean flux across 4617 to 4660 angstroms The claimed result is 4.52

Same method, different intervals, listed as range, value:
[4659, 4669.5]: 4.42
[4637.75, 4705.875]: 4.49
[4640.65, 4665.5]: 4.65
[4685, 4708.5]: 4.33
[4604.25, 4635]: 4.49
